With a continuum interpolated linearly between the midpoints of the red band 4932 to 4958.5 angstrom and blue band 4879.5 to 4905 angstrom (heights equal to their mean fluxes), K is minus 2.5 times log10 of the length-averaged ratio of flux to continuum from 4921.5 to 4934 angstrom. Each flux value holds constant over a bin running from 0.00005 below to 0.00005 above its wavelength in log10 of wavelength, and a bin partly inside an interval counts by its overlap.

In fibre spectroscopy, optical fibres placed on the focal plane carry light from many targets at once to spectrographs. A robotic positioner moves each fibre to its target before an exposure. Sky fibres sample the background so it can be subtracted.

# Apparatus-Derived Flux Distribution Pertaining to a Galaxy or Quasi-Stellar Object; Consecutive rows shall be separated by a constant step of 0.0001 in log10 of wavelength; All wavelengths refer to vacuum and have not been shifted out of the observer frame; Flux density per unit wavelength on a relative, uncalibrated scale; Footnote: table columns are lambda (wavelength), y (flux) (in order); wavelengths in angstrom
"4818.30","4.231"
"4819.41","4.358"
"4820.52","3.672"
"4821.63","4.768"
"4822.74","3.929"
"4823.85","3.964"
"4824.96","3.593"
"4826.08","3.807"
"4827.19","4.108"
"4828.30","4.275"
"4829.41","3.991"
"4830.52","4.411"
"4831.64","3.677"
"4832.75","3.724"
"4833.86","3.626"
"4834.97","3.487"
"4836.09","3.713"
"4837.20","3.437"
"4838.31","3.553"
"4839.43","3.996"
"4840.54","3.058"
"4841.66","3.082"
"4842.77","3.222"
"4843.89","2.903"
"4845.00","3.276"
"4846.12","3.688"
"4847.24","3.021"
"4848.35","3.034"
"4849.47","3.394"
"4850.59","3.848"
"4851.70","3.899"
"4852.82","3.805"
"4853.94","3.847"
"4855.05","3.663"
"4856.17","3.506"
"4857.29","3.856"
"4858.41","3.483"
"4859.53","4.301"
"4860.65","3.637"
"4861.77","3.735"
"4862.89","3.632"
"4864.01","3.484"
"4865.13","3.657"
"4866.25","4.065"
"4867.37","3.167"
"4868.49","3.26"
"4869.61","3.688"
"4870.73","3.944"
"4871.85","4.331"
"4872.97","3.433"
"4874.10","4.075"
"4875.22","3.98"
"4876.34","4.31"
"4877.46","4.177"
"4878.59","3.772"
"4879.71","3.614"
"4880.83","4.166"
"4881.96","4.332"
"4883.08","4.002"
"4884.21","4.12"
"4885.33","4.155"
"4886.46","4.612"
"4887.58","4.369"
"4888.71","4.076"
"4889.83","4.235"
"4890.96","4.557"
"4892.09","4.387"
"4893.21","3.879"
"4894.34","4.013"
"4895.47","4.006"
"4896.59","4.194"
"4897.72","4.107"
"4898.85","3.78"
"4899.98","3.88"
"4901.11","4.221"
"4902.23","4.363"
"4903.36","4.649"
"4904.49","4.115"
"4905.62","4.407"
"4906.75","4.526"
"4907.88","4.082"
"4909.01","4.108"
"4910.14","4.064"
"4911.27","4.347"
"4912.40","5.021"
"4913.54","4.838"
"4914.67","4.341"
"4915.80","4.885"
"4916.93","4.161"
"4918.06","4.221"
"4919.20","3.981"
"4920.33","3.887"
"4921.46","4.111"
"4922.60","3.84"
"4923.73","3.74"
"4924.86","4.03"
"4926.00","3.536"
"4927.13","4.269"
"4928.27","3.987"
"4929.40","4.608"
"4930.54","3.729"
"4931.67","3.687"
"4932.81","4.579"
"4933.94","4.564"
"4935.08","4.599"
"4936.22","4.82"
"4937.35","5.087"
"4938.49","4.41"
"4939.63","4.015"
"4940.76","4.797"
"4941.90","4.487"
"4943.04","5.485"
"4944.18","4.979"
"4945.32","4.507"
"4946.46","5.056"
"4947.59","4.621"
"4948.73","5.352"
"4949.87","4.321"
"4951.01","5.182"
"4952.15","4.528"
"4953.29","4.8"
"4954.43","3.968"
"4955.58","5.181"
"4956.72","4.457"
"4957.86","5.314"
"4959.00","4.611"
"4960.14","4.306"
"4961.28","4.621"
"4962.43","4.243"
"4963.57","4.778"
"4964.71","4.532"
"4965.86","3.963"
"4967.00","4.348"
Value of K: 0.131 mag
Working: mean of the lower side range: 4.17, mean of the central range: 4.03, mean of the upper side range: 4.73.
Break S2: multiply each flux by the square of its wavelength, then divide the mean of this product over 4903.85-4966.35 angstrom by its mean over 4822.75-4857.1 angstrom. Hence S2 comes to 1.28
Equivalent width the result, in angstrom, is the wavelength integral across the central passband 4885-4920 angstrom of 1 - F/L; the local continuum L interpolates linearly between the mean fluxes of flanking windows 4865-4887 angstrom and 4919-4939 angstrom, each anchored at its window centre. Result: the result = -1.7 angstrom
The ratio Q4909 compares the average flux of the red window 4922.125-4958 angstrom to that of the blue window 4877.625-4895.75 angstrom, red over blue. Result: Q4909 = 1.1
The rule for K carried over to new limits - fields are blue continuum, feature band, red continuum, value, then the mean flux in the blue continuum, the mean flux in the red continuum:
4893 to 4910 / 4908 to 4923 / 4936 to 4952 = 0.02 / 4.16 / 4.79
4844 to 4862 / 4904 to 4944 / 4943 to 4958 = 0.04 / 3.6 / 4.8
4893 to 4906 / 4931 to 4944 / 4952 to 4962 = -0.03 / 4.14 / 4.64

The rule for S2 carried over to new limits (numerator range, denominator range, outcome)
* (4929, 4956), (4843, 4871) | 1.34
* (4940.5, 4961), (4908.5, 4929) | 1.15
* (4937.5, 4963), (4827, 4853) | 1.37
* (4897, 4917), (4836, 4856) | 1.28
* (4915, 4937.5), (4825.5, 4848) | 1.21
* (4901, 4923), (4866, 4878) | 1.14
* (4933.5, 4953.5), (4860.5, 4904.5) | 1.22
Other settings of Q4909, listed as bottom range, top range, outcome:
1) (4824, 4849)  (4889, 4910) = 1.17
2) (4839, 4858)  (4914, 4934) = 1.18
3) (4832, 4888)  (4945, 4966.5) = 1.25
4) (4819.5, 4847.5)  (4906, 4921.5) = 1.17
